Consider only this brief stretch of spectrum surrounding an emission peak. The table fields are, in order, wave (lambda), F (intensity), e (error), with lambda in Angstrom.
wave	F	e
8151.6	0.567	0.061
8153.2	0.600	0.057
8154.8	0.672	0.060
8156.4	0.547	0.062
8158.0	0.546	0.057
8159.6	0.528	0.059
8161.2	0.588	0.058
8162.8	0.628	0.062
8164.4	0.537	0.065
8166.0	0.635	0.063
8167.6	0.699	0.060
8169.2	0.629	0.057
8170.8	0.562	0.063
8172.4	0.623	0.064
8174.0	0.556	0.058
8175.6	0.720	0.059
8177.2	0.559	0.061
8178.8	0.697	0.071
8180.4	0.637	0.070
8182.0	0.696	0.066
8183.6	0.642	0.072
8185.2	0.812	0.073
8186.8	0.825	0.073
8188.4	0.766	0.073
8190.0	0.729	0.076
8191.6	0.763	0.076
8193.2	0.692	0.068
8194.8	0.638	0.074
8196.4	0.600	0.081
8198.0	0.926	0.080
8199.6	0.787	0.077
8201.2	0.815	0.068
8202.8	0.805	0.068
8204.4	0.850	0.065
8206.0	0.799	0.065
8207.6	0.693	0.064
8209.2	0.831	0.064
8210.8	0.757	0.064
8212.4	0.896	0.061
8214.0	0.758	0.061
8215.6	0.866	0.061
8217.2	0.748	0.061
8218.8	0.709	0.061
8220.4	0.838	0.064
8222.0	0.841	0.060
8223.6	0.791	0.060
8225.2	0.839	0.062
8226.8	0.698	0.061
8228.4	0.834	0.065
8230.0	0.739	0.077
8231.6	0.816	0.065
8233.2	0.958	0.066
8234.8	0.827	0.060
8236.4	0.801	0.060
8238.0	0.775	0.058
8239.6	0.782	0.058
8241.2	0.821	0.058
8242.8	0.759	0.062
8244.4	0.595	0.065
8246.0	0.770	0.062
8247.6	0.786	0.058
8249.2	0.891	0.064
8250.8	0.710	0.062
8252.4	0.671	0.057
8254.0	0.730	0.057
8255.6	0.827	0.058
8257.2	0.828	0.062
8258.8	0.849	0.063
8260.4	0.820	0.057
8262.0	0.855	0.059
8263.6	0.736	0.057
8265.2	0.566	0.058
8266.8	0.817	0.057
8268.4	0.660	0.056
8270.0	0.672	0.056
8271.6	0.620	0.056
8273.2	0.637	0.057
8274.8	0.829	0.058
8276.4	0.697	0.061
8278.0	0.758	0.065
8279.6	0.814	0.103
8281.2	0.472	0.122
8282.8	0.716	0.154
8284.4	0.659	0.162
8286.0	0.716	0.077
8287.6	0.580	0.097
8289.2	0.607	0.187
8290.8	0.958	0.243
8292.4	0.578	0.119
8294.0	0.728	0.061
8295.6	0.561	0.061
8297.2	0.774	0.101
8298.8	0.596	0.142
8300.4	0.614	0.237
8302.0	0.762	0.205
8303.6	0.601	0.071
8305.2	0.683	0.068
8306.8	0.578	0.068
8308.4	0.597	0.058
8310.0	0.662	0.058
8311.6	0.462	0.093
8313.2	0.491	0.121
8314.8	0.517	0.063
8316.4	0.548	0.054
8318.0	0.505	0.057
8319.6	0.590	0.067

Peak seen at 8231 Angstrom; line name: Mg II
